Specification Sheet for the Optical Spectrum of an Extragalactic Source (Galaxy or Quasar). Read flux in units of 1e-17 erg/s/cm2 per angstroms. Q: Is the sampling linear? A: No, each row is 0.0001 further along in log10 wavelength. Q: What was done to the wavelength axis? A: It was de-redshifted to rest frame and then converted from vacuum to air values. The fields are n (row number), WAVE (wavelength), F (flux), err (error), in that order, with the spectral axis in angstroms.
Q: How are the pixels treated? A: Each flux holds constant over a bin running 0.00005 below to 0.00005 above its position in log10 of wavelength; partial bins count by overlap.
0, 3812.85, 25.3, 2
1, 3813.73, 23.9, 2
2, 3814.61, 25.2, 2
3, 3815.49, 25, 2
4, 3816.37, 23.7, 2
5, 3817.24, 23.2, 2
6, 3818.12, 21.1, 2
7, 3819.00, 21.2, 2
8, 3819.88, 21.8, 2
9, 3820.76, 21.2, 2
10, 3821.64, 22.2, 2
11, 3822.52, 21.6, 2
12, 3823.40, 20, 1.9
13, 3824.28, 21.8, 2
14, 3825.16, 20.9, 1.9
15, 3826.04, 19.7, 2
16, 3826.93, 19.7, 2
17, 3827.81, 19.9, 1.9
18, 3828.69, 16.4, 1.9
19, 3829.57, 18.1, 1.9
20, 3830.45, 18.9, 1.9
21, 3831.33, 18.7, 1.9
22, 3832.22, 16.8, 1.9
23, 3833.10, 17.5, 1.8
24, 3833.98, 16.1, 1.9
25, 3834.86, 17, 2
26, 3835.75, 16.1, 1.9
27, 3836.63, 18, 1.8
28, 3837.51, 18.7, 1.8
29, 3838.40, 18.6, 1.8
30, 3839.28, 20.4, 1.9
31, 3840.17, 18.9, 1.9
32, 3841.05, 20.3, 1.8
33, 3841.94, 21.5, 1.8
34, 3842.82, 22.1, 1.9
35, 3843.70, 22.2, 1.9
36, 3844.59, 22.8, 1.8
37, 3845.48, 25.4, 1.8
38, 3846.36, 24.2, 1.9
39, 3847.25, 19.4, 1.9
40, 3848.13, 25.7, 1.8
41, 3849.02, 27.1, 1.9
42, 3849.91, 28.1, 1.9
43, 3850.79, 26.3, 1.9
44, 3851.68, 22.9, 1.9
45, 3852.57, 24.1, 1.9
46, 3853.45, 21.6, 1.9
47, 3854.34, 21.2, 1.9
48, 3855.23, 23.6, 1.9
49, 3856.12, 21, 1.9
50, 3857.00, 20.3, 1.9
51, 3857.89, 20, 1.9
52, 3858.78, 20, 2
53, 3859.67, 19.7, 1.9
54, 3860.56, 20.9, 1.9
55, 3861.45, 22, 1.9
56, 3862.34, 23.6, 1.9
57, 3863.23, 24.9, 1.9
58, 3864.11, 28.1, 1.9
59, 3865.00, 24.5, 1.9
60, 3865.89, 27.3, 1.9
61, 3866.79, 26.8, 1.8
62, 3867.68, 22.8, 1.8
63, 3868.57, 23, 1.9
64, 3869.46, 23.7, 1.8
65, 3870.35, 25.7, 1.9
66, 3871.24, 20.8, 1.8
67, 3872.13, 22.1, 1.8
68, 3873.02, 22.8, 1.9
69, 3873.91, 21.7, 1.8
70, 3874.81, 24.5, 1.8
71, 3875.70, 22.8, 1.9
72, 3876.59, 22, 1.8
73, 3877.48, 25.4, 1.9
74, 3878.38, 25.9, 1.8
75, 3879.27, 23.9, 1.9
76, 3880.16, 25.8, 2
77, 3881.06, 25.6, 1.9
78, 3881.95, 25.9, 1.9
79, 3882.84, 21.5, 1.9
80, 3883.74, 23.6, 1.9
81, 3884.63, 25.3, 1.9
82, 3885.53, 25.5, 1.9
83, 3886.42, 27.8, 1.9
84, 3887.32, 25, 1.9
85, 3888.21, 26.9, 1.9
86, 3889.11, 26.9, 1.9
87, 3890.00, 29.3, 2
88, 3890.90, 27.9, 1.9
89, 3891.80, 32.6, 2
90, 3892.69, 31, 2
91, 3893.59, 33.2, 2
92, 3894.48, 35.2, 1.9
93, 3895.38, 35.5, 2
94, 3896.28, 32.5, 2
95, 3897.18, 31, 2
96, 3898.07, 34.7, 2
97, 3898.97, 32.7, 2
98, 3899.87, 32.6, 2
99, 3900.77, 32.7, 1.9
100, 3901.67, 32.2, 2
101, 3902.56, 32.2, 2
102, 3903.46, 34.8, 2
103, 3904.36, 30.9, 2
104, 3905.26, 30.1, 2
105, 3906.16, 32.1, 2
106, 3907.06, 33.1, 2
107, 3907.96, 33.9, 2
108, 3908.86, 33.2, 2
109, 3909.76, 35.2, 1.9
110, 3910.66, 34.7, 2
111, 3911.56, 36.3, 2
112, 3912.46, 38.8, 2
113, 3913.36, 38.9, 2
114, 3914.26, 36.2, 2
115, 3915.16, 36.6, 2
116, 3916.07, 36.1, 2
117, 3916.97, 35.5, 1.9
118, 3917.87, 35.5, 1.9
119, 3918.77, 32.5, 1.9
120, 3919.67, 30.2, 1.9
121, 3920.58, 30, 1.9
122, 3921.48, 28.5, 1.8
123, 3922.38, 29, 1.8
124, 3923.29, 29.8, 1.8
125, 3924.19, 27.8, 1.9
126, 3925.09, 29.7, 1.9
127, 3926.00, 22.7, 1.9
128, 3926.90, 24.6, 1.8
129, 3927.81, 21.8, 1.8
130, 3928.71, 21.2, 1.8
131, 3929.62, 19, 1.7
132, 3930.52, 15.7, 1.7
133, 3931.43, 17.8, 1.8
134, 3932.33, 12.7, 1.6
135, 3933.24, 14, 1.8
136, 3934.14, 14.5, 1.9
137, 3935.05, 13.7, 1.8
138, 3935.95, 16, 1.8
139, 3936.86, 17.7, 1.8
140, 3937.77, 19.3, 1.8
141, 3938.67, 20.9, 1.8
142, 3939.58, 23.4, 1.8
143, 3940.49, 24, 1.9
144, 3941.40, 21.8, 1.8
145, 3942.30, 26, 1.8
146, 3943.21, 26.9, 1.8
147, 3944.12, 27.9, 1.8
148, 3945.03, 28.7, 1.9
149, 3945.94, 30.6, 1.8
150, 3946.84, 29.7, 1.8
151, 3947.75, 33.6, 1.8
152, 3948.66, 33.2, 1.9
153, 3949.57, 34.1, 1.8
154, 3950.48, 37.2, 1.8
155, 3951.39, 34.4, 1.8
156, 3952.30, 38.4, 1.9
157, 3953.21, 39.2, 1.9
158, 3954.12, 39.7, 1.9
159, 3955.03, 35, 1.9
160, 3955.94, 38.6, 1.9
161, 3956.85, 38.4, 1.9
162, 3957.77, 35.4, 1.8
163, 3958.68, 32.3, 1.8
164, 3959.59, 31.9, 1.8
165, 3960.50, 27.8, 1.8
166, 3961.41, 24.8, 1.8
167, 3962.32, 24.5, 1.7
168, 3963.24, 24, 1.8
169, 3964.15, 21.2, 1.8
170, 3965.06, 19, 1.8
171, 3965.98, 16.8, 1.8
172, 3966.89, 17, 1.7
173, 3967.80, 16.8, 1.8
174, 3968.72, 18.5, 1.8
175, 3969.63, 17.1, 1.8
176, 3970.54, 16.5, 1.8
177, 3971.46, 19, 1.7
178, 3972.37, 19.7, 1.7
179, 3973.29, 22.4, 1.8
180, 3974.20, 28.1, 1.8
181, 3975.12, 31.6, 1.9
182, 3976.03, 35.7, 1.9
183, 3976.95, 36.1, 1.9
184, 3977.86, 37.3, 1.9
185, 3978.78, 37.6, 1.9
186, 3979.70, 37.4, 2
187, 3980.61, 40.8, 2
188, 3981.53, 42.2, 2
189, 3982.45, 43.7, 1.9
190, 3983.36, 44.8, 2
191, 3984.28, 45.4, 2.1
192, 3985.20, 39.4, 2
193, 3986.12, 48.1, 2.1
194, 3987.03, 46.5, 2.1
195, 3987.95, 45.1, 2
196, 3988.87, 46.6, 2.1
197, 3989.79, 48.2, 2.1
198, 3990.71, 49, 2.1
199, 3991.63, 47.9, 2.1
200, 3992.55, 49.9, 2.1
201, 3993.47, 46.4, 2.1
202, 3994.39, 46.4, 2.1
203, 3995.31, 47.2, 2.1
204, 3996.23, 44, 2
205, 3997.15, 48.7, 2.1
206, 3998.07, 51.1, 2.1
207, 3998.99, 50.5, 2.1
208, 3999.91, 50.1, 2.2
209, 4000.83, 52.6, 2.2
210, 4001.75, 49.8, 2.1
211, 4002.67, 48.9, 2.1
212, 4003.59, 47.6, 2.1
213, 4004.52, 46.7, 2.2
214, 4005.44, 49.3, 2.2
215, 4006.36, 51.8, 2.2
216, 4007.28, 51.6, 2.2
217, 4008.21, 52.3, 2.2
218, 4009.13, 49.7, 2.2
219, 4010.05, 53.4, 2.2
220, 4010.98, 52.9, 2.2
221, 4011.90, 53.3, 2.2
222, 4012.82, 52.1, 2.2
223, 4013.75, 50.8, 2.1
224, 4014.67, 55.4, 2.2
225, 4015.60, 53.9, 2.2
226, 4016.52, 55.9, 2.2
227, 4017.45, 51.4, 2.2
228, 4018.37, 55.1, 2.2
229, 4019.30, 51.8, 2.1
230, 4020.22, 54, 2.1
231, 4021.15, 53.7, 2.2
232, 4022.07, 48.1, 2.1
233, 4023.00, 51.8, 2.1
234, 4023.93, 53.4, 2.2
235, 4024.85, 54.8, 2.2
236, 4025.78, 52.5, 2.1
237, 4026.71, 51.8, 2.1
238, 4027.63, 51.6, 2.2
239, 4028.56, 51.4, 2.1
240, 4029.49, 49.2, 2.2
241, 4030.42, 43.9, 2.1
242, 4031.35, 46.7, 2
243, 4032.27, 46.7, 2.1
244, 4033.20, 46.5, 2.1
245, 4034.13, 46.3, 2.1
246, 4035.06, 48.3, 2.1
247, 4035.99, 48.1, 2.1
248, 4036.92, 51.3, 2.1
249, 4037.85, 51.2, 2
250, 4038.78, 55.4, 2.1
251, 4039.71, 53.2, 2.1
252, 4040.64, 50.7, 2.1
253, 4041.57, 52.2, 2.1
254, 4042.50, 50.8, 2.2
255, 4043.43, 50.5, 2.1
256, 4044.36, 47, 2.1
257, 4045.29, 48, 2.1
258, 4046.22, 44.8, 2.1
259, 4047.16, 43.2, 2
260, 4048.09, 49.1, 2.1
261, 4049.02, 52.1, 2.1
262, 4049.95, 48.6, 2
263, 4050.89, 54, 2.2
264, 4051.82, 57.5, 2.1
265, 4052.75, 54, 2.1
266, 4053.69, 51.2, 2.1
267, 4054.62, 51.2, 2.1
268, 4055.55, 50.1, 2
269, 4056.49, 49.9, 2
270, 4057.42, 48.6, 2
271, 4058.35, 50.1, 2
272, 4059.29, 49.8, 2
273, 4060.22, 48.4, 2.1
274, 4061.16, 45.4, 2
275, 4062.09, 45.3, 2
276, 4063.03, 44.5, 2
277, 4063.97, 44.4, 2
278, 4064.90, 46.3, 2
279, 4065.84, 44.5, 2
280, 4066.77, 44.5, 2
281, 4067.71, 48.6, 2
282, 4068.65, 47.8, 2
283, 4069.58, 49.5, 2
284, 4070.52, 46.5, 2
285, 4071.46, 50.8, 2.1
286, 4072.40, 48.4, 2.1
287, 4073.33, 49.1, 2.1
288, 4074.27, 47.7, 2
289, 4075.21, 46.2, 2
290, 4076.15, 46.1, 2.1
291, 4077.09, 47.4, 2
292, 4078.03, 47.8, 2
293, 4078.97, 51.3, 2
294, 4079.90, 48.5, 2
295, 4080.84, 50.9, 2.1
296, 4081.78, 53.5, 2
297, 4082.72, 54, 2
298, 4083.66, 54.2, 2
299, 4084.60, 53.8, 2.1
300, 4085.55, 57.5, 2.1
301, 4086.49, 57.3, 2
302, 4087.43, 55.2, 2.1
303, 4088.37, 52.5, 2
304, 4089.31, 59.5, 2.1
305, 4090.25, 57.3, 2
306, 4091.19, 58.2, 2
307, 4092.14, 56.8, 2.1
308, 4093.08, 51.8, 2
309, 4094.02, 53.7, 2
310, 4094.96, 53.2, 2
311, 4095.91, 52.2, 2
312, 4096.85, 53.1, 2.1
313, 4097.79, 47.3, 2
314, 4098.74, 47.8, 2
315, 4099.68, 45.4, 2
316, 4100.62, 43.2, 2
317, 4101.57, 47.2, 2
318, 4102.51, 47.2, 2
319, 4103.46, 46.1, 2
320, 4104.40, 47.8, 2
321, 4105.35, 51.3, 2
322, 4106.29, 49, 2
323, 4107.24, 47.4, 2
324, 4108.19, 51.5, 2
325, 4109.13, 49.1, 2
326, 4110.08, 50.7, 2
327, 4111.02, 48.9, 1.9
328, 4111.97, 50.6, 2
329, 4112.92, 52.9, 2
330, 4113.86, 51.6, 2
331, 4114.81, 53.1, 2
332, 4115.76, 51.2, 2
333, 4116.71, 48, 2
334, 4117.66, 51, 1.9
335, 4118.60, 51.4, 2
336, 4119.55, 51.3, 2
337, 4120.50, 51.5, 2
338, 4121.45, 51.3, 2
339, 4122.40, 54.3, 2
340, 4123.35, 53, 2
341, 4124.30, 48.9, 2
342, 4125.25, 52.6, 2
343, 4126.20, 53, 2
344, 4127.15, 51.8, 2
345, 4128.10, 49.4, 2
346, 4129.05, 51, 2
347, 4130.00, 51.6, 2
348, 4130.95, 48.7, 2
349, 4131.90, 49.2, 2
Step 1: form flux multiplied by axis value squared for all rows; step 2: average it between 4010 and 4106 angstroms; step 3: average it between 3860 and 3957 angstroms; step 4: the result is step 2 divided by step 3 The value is 1.9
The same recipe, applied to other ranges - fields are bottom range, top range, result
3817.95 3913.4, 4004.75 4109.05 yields 2.21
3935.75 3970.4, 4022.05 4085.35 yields 1.90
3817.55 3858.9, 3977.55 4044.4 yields 2.57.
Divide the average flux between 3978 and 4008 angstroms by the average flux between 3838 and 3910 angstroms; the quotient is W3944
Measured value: 1.79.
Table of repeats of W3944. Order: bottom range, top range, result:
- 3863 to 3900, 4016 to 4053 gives 1.89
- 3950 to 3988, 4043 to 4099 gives 1.58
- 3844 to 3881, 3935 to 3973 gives 1.13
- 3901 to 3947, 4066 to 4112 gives 1.83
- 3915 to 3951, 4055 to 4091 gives 1.94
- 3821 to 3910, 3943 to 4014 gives 1.55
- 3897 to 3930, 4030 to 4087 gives 1.56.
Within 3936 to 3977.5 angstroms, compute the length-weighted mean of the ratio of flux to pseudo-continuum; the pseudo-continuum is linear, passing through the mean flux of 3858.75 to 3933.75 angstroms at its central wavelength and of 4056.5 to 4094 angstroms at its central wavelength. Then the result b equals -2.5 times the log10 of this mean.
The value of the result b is 0.28 mag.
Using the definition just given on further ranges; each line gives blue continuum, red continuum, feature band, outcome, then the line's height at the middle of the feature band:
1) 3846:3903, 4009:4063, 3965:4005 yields 0.12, 42.8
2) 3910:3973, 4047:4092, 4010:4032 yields -0.25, 41.5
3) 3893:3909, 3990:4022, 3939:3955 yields 0.29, 40.7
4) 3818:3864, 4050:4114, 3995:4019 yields -0.23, 41.1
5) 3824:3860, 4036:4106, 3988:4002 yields -0.20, 40.4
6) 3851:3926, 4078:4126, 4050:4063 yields -0.08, 46.5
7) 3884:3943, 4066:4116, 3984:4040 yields -0.22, 40.7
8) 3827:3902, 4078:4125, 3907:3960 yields 0.11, 32.1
